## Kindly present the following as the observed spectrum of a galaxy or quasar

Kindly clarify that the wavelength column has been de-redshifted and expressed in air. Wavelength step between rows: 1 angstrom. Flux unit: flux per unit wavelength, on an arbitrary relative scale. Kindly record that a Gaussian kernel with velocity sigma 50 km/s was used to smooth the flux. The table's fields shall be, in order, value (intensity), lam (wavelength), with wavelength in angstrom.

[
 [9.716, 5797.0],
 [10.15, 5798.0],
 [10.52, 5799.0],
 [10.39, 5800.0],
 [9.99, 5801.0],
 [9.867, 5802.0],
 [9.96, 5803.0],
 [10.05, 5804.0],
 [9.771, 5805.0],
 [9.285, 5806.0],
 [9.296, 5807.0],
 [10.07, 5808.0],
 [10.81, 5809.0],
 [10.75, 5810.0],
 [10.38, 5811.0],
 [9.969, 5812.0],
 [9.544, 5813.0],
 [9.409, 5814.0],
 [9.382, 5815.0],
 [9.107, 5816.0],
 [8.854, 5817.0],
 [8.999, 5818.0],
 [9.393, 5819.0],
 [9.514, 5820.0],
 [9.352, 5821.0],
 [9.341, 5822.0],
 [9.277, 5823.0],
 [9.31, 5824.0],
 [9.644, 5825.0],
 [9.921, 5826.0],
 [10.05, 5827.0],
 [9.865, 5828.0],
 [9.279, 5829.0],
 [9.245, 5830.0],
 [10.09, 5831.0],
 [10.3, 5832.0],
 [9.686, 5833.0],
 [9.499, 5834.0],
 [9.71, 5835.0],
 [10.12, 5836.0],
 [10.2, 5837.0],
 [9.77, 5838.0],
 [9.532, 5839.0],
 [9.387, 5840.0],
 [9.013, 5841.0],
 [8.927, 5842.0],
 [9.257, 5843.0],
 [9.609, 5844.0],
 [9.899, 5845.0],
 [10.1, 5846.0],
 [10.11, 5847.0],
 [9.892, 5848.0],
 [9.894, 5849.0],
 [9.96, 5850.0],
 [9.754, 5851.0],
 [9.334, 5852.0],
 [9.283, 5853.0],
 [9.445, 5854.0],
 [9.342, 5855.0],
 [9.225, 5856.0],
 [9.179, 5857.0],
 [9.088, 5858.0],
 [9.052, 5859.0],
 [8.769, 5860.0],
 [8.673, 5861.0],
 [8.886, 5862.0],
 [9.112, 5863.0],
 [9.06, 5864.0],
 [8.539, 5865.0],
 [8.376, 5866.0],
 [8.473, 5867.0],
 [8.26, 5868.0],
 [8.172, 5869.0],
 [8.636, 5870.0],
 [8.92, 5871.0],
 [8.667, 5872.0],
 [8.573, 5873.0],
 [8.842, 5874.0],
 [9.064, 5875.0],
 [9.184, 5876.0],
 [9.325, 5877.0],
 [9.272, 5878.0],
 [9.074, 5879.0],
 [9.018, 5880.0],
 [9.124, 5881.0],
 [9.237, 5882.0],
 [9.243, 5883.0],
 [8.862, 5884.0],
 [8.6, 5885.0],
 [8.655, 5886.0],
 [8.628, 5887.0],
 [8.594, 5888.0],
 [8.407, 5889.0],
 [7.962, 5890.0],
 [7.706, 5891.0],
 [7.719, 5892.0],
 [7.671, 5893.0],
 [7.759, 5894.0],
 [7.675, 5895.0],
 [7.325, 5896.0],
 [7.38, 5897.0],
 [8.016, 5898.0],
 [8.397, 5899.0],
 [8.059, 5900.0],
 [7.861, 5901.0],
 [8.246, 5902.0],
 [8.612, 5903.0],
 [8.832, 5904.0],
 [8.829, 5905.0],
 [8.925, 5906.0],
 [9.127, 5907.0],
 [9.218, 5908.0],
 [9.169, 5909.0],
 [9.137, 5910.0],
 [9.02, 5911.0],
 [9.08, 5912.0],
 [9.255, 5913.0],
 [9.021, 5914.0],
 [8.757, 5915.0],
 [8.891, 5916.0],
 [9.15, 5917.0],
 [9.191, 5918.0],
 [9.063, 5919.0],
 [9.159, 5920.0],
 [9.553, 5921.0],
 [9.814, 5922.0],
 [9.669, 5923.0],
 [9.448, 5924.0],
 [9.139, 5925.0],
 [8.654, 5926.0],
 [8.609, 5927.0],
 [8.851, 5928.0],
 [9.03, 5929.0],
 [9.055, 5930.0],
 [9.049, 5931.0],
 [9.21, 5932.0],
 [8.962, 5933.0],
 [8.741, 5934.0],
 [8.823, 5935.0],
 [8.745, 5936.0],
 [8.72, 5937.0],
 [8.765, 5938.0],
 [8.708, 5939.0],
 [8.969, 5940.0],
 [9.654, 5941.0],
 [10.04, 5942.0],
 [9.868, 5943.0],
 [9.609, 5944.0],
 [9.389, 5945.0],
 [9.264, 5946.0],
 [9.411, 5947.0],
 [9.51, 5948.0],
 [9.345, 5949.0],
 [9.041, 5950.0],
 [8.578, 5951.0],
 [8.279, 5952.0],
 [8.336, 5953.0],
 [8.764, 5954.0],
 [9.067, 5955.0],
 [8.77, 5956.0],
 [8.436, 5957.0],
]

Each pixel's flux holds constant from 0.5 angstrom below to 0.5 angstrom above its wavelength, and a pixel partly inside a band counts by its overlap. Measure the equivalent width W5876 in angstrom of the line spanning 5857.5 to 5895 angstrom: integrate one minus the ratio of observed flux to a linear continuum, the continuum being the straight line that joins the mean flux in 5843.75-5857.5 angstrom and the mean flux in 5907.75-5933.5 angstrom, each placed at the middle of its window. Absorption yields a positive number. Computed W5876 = 3.1 angstrom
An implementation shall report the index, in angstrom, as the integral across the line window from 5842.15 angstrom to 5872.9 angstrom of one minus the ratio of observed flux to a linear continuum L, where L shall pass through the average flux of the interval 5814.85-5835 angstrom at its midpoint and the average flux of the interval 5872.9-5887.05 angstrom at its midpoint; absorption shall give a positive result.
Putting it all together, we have 0.2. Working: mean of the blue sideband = 9.51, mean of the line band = 9.16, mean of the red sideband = 9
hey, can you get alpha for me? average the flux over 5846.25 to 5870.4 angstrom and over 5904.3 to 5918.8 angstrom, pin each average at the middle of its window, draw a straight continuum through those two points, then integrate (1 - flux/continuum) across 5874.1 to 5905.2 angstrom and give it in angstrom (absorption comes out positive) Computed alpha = 2.1 angstrom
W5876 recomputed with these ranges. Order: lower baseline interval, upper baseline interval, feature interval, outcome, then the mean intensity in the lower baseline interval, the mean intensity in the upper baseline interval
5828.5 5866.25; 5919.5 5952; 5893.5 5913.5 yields 1.6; 9.44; 9.15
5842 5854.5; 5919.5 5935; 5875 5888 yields 0.6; 9.68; 9.12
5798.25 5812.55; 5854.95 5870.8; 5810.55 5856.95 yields -0.8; 10.1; 8.79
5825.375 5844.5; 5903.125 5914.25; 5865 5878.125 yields 0.9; 9.66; 9.04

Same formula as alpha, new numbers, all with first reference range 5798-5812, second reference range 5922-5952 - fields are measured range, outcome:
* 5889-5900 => 1.9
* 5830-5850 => 0.2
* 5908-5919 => 0.3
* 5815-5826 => 0.7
